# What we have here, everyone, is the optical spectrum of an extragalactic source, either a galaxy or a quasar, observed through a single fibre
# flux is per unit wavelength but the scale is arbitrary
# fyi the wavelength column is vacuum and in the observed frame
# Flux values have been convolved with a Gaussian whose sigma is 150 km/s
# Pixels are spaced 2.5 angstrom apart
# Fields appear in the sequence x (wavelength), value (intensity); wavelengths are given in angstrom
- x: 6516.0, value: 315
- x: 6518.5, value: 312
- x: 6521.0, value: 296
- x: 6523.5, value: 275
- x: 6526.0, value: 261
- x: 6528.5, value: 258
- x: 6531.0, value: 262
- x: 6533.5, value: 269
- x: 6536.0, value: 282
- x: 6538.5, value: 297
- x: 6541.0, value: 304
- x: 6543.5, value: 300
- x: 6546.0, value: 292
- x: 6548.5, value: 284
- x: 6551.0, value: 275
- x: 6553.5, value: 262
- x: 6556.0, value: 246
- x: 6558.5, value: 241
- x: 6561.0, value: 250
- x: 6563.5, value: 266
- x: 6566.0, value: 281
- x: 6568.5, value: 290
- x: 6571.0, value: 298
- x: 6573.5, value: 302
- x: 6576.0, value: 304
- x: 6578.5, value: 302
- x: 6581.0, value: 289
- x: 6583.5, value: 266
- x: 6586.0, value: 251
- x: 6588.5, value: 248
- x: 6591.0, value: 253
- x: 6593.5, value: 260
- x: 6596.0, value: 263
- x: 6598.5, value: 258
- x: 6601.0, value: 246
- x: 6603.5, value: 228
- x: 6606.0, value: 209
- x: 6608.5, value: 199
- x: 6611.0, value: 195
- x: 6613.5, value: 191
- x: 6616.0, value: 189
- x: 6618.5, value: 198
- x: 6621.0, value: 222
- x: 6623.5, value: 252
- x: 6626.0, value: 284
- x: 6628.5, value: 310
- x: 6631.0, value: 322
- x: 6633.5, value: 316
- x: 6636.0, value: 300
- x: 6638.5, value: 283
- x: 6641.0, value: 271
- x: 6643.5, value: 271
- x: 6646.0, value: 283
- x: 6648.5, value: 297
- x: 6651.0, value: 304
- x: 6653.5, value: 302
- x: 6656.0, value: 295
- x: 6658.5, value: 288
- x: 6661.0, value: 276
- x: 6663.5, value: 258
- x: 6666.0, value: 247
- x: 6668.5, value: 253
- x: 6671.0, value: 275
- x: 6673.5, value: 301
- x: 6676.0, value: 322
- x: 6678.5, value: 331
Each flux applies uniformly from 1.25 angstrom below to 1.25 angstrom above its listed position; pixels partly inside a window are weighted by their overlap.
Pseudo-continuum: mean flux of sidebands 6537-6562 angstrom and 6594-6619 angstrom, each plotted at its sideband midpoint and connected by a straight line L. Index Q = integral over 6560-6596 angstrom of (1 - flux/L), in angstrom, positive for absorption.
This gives -4.1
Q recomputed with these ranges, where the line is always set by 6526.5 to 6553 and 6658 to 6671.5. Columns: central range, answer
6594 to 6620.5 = 5.2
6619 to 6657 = -2.5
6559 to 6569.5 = 0.3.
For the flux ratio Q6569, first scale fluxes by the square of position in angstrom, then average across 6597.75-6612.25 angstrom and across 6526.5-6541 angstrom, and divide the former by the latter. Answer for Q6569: 0.82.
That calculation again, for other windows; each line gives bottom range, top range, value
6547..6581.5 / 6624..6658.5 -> 1.08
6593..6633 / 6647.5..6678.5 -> 1.21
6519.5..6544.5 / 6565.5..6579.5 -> 1.07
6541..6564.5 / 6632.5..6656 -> 1.11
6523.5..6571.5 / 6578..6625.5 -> 0.88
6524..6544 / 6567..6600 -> 1.01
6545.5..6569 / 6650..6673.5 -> 1.08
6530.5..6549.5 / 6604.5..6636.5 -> 0.87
